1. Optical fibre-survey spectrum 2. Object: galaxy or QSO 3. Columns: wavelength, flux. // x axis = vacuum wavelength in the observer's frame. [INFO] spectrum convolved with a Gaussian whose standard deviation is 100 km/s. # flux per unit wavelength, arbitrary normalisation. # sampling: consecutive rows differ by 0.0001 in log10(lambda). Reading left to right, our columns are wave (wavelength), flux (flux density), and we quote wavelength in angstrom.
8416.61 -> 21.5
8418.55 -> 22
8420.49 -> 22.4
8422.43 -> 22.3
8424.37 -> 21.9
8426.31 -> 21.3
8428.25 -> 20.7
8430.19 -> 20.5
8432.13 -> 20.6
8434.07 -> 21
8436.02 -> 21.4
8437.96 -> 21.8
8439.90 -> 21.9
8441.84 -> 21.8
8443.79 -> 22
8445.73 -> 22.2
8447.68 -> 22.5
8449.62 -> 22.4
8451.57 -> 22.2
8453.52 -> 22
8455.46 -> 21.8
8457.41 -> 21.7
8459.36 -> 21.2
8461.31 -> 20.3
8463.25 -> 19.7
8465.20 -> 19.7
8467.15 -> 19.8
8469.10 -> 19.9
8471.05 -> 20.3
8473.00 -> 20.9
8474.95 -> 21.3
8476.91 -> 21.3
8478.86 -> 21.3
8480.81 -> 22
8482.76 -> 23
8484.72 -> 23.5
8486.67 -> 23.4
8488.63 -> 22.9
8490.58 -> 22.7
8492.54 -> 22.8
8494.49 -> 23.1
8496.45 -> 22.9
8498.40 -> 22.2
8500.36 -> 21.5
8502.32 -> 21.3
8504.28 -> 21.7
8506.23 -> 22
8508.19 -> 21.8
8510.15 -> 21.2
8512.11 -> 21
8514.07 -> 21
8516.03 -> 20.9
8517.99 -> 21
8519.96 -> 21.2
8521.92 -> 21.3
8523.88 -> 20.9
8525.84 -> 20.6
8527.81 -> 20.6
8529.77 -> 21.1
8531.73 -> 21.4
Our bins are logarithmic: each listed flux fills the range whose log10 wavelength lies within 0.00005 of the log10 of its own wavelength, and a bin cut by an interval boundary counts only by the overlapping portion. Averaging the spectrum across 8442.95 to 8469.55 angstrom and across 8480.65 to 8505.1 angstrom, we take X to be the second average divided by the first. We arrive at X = 1.1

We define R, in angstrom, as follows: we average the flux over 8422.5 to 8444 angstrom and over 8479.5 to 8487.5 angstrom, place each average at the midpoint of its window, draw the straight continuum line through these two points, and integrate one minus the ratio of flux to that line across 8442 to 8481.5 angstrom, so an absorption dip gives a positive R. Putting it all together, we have 1.77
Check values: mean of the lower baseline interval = 21.4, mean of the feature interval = 21.2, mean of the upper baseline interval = 22.9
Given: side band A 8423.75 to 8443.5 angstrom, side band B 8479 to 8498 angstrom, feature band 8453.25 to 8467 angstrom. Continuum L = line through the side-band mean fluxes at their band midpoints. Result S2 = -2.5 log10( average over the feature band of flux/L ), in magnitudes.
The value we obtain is 0.06 mag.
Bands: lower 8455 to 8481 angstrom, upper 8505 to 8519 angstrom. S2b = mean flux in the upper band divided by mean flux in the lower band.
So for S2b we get 1.03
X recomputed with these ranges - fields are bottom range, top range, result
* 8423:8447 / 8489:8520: 1.02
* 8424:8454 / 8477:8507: 1.04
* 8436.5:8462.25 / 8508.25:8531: 0.96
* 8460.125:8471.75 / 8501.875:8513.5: 1.08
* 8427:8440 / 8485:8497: 1.09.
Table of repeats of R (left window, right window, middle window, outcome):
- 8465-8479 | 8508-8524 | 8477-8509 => -2.3 angstrom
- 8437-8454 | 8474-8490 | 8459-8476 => 1.5 angstrom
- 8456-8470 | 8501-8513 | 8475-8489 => -1.0 angstrom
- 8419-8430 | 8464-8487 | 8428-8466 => 0.2 angstrom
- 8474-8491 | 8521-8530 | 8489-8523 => -0.3 angstrom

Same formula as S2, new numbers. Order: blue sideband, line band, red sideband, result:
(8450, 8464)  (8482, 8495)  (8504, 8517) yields -0.08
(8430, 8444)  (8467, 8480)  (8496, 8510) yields 0.05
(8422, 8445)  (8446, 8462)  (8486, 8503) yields 0.00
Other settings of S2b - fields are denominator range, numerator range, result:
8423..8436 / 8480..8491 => 1.09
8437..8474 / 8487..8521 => 1.03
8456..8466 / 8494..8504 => 1.07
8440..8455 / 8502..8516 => 0.97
